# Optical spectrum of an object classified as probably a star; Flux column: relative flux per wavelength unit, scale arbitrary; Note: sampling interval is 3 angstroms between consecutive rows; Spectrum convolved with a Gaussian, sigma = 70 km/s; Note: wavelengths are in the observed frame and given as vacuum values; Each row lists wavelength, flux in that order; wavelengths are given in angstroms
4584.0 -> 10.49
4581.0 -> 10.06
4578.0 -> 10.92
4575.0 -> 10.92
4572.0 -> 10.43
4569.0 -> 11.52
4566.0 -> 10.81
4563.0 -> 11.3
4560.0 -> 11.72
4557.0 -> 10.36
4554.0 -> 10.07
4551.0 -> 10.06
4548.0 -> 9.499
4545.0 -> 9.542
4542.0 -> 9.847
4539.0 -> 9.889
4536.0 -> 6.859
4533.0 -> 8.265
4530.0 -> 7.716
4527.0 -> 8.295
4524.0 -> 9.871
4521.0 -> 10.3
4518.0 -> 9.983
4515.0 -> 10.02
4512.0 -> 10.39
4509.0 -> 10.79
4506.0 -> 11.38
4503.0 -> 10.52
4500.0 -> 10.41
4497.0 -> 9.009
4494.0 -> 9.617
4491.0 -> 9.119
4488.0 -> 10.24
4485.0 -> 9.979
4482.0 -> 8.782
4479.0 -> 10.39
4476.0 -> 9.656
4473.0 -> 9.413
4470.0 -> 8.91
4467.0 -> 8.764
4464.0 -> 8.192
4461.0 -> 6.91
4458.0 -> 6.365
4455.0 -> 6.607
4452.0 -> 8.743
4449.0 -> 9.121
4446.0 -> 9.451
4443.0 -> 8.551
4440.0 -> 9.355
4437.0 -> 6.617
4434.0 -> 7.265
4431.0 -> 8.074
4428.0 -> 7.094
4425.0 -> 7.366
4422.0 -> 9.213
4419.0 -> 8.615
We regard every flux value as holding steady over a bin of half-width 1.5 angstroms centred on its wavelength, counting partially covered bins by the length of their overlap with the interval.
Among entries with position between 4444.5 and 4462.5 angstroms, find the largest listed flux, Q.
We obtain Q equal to 9.451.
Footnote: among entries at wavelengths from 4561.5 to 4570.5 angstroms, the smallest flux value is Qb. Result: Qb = 10.81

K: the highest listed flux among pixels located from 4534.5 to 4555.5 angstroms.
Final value 10.07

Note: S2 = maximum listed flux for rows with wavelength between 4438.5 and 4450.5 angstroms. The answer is 9.451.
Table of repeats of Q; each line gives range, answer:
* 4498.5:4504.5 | 10.52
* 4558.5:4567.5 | 11.72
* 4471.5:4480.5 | 10.39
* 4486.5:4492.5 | 10.24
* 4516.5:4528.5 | 10.3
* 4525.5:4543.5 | 9.889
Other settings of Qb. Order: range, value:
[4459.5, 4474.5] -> 6.91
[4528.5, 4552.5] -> 6.859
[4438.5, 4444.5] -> 8.551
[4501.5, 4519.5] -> 9.983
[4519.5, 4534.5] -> 7.716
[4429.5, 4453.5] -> 6.617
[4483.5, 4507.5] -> 9.009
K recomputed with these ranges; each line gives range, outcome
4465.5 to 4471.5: 8.91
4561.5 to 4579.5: 11.52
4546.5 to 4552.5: 10.06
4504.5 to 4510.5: 11.38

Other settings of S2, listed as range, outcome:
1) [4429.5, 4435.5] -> 8.074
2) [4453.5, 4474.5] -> 9.413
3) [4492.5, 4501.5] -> 10.41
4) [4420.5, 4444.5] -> 9.355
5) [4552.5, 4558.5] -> 10.36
